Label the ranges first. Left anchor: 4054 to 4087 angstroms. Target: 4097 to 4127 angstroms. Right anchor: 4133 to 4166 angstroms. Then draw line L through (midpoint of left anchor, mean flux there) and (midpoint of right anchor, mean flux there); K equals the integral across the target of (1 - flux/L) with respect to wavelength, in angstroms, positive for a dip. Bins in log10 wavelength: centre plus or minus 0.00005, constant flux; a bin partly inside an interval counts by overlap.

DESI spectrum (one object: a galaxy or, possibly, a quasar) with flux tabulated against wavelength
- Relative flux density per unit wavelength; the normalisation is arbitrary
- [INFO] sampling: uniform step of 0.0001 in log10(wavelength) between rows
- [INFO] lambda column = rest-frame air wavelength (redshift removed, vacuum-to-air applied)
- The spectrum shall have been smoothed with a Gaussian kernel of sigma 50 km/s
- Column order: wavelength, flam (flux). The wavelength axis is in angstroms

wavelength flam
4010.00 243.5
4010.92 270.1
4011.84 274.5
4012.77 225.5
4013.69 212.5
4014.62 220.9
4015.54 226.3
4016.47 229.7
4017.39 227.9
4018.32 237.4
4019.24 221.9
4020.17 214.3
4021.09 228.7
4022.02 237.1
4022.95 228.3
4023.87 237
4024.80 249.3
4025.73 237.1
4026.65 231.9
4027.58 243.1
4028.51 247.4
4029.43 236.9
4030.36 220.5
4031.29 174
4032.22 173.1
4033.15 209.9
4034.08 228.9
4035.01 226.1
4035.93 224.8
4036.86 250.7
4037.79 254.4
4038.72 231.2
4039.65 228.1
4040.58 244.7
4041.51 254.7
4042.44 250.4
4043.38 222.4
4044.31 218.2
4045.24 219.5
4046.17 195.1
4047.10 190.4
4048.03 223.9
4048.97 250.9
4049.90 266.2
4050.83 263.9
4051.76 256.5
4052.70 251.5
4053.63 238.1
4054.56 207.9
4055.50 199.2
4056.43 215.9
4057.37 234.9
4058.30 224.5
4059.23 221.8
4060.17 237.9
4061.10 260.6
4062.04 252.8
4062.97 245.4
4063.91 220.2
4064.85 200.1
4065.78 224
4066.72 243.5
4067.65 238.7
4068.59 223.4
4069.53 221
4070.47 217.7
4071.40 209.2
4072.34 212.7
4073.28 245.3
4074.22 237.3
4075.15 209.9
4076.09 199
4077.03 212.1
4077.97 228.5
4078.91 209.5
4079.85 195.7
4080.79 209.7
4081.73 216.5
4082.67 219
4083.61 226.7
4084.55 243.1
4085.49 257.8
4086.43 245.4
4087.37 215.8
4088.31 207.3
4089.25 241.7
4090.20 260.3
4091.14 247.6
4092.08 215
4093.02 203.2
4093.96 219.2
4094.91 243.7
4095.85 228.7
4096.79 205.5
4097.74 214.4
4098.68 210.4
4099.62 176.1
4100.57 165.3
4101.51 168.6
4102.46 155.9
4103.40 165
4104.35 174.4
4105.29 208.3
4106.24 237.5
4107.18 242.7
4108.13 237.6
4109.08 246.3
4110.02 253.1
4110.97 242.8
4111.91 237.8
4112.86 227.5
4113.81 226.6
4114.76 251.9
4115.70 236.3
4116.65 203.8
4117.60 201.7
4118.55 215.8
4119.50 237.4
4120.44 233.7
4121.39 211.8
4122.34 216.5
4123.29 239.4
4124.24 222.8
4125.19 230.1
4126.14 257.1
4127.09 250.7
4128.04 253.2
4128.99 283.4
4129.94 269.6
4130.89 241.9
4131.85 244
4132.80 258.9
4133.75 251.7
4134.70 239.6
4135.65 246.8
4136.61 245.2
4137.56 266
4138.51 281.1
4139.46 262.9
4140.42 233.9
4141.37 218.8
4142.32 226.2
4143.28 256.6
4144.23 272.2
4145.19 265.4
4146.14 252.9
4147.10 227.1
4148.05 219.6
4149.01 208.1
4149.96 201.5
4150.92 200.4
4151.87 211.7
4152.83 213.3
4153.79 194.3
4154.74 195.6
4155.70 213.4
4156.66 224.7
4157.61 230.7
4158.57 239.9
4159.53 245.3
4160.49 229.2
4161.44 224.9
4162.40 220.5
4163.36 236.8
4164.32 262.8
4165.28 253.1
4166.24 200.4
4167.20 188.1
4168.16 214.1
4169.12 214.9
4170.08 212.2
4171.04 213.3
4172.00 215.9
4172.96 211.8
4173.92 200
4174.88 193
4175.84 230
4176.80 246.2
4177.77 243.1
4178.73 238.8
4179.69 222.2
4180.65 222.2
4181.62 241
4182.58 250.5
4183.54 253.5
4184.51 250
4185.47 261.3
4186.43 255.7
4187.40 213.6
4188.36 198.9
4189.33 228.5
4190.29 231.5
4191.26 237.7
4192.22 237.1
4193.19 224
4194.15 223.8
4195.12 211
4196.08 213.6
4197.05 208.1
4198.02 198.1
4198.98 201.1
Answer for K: 1.5 angstroms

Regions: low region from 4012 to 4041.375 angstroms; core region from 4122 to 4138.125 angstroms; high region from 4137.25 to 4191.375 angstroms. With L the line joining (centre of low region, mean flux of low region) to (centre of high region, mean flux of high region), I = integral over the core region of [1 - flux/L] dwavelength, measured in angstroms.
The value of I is -1.4 angstroms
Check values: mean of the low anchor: 229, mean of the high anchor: 229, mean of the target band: 248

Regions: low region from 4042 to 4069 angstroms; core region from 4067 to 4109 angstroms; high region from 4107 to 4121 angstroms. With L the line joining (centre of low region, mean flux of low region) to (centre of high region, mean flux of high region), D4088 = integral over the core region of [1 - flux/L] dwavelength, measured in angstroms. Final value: 2.73 angstroms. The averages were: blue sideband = 231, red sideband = 233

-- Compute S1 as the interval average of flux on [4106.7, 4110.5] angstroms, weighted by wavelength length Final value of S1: 245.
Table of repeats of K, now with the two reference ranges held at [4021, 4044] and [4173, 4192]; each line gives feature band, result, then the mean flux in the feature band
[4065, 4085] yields 0.9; 221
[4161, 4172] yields 0.5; 222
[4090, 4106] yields 2.0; 203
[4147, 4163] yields 1.0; 218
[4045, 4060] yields 0.1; 229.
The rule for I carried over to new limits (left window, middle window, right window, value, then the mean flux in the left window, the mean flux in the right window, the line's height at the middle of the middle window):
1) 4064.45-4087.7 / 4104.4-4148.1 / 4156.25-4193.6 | -2.9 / 223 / 229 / 226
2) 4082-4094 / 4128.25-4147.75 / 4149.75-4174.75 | -2.6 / 231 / 218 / 222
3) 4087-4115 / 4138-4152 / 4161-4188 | -0.8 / 217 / 228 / 224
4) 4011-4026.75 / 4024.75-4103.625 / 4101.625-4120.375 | 1.0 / 233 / 220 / 227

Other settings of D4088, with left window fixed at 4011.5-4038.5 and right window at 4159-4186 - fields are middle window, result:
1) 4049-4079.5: -0.10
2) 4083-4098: -0.09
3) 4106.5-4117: -0.41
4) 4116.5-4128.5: -0.05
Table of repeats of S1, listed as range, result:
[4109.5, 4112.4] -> 245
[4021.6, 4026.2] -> 238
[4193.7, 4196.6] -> 216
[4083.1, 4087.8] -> 238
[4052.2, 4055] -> 233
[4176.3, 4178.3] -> 244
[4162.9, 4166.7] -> 238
